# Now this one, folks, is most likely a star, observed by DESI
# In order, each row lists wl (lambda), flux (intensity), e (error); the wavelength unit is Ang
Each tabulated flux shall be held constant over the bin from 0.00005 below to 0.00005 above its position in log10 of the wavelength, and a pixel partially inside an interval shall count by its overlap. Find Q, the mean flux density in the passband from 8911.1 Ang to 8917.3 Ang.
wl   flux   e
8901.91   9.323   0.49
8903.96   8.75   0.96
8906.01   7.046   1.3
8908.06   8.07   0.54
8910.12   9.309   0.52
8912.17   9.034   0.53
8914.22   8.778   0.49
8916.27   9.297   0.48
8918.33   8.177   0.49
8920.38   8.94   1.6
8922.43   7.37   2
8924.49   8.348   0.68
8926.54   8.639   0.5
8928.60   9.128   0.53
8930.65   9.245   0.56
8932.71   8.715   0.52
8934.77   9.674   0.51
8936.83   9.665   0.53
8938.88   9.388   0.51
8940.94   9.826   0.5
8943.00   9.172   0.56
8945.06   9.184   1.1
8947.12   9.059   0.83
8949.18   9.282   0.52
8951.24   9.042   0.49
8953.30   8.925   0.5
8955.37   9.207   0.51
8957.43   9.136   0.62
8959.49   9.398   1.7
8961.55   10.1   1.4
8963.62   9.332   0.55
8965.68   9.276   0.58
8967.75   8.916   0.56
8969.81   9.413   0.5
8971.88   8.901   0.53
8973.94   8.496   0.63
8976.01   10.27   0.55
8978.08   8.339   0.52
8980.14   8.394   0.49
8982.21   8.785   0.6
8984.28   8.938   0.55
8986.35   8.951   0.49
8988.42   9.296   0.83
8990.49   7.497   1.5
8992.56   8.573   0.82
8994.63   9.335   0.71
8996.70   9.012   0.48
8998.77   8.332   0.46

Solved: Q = 9.04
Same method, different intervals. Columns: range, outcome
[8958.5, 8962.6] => 9.74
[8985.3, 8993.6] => 8.58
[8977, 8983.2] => 8.52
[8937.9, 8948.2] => 9.32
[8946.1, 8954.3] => 9.08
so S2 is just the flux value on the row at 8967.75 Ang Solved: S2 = 8.916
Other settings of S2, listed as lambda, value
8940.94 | 9.826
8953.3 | 8.925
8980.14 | 8.394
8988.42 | 9.296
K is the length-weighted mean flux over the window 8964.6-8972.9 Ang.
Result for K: 9.13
